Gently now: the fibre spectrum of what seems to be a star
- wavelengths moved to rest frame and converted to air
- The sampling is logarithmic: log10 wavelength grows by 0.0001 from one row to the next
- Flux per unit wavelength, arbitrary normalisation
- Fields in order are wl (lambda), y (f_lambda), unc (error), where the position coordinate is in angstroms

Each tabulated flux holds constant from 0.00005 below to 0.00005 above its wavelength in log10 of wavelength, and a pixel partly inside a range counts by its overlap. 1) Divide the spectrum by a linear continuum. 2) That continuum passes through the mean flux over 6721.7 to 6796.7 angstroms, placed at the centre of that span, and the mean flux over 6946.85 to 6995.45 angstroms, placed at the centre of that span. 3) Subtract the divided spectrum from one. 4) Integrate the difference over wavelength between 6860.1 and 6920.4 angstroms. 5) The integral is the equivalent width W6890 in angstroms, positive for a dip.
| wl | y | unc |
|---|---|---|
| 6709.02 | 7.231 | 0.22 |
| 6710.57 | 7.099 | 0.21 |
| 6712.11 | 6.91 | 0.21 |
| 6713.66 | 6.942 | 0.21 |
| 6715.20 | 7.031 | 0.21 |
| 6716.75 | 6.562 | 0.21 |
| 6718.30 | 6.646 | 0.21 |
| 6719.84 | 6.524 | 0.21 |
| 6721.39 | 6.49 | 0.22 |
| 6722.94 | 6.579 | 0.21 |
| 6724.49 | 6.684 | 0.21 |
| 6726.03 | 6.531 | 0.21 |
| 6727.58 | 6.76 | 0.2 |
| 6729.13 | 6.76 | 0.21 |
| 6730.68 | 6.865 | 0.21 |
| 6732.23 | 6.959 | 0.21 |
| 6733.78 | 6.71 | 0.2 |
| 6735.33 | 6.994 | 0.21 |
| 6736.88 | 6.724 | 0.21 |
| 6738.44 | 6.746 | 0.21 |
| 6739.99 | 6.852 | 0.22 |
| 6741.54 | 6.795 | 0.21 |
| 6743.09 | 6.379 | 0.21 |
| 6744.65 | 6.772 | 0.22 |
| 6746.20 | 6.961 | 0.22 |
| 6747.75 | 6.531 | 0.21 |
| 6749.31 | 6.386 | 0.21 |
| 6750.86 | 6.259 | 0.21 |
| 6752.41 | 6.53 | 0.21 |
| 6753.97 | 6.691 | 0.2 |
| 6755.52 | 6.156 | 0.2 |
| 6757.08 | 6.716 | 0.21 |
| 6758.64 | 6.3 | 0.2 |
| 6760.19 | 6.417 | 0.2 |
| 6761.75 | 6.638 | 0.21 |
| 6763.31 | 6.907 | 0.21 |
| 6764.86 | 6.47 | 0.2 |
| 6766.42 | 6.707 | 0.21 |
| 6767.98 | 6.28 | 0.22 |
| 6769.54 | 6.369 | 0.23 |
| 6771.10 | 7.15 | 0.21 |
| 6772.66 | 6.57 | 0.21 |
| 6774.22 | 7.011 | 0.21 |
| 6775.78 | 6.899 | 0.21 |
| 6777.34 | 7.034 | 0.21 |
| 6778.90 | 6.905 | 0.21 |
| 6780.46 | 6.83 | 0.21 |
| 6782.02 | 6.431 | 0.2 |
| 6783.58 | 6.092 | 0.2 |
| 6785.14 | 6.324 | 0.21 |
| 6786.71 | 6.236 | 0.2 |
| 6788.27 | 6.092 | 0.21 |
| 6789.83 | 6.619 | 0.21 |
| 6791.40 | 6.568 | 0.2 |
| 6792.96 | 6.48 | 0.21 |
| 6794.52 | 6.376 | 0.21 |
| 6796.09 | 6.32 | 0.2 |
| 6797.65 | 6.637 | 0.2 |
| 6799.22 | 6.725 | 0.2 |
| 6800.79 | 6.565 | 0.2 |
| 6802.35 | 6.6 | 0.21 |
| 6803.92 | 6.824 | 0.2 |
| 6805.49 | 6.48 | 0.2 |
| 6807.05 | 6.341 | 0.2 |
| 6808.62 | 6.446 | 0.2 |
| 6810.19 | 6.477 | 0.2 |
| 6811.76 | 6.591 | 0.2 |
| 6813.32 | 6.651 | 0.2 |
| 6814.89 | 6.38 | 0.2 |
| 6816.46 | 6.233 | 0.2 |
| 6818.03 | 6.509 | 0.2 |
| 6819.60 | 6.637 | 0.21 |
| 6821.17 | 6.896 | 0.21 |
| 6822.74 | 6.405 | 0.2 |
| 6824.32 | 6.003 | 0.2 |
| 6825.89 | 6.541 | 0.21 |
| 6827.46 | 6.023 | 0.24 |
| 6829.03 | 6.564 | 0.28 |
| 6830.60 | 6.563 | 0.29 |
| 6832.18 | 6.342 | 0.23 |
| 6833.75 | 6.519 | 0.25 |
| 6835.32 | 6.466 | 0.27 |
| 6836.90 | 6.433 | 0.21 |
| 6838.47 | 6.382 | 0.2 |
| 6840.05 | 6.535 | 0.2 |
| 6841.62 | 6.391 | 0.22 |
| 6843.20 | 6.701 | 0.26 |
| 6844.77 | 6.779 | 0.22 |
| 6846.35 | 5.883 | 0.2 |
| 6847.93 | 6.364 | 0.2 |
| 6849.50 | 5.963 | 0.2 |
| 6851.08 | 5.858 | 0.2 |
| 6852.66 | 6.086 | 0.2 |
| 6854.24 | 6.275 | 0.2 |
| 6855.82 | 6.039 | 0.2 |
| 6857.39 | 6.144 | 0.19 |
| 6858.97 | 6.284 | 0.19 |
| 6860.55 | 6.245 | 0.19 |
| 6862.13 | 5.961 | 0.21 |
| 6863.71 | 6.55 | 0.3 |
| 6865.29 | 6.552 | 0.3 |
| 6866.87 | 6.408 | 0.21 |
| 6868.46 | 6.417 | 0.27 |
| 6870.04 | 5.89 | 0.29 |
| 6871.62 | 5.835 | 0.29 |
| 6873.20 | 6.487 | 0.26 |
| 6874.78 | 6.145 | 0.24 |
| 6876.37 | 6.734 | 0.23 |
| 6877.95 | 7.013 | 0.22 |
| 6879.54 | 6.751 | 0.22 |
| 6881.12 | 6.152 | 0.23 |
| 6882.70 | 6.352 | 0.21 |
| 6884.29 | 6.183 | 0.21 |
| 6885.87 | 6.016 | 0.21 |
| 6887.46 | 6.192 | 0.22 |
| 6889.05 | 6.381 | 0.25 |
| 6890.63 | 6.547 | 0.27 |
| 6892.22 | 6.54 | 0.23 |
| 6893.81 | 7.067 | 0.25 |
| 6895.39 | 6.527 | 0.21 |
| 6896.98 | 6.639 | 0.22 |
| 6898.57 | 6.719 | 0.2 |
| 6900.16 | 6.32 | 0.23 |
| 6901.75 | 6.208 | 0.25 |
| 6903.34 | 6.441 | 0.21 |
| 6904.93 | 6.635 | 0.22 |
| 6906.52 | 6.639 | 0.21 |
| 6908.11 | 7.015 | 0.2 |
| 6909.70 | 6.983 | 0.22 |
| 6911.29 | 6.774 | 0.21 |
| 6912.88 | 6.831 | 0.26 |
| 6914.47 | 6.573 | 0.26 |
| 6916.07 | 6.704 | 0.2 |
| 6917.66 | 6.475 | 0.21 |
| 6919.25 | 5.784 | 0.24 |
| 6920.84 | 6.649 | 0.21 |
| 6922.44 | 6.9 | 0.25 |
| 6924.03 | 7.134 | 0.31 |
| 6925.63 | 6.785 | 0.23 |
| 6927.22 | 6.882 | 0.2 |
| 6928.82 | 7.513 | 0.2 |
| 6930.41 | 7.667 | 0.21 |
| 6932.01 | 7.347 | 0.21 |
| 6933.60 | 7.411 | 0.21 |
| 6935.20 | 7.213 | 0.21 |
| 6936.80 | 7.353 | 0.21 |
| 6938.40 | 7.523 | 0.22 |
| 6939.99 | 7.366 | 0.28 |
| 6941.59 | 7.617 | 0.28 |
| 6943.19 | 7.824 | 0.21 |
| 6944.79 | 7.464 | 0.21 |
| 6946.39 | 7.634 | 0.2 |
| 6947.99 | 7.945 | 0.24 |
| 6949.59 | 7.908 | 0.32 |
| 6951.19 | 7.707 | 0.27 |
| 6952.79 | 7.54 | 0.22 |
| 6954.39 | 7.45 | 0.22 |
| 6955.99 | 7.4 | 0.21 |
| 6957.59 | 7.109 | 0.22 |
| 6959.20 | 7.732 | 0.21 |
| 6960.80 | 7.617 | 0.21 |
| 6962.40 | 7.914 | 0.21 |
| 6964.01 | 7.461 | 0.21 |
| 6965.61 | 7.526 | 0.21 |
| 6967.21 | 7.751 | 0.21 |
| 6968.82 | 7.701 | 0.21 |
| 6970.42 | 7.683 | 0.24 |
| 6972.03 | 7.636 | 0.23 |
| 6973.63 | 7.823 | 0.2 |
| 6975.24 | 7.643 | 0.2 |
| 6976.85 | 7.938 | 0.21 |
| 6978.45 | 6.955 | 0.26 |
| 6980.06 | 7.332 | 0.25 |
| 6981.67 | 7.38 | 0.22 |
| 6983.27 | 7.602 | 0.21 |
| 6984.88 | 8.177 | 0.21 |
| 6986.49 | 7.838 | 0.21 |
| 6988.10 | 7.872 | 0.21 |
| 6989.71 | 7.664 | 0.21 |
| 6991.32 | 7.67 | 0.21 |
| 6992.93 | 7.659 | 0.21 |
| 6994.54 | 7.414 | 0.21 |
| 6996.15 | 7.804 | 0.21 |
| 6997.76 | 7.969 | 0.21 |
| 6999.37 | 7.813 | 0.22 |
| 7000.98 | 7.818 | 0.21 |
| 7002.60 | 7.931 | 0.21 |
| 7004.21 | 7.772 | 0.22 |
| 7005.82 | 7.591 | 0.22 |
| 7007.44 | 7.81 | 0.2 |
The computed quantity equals 6.47 angstroms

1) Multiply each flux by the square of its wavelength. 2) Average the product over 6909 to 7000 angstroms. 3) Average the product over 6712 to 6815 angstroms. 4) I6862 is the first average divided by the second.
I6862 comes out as 1.2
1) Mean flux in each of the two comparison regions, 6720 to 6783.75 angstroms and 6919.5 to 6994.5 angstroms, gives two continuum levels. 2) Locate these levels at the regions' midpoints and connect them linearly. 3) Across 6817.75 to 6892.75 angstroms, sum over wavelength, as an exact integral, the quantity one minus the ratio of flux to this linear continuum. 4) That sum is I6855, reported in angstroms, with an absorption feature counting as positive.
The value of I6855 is 7.8 angstroms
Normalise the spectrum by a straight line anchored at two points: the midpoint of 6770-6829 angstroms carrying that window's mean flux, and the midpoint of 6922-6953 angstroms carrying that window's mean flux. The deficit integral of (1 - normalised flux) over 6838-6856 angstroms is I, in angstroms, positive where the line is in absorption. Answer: 1.5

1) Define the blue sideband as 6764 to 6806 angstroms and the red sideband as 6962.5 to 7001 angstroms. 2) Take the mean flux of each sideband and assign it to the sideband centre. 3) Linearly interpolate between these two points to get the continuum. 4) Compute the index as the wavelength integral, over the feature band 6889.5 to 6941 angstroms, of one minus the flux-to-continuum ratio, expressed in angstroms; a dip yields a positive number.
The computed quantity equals 3.2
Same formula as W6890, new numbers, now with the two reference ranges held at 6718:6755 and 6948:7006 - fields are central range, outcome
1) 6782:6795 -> 1.01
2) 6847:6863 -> 2.32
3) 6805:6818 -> 0.98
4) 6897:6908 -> 1.23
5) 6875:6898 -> 2.50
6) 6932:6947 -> 0.06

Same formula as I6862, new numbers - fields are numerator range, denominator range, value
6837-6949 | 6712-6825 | 1.05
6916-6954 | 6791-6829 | 1.16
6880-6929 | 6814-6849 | 1.05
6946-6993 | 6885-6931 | 1.17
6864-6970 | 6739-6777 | 1.10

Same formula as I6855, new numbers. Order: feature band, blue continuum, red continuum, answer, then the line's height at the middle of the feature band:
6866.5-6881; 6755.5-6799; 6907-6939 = 0.9 angstroms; 6.83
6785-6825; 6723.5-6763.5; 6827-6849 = 0.1 angstroms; 6.5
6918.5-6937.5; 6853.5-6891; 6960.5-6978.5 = 0.1 angstroms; 7.09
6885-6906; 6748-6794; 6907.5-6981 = 1.9 angstroms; 7.11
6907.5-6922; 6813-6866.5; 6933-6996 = 0.9 angstroms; 7.11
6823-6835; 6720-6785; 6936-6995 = 1.1 angstroms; 7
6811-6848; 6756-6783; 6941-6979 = 2.8 angstroms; 6.97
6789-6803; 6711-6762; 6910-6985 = 0.7 angstroms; 6.86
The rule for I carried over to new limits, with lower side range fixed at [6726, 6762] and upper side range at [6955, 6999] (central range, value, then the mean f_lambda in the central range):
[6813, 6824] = 0.7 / 6.5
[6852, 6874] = 2.8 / 6.23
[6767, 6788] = 0.5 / 6.61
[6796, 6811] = 0.8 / 6.55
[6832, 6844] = 1.0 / 6.48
